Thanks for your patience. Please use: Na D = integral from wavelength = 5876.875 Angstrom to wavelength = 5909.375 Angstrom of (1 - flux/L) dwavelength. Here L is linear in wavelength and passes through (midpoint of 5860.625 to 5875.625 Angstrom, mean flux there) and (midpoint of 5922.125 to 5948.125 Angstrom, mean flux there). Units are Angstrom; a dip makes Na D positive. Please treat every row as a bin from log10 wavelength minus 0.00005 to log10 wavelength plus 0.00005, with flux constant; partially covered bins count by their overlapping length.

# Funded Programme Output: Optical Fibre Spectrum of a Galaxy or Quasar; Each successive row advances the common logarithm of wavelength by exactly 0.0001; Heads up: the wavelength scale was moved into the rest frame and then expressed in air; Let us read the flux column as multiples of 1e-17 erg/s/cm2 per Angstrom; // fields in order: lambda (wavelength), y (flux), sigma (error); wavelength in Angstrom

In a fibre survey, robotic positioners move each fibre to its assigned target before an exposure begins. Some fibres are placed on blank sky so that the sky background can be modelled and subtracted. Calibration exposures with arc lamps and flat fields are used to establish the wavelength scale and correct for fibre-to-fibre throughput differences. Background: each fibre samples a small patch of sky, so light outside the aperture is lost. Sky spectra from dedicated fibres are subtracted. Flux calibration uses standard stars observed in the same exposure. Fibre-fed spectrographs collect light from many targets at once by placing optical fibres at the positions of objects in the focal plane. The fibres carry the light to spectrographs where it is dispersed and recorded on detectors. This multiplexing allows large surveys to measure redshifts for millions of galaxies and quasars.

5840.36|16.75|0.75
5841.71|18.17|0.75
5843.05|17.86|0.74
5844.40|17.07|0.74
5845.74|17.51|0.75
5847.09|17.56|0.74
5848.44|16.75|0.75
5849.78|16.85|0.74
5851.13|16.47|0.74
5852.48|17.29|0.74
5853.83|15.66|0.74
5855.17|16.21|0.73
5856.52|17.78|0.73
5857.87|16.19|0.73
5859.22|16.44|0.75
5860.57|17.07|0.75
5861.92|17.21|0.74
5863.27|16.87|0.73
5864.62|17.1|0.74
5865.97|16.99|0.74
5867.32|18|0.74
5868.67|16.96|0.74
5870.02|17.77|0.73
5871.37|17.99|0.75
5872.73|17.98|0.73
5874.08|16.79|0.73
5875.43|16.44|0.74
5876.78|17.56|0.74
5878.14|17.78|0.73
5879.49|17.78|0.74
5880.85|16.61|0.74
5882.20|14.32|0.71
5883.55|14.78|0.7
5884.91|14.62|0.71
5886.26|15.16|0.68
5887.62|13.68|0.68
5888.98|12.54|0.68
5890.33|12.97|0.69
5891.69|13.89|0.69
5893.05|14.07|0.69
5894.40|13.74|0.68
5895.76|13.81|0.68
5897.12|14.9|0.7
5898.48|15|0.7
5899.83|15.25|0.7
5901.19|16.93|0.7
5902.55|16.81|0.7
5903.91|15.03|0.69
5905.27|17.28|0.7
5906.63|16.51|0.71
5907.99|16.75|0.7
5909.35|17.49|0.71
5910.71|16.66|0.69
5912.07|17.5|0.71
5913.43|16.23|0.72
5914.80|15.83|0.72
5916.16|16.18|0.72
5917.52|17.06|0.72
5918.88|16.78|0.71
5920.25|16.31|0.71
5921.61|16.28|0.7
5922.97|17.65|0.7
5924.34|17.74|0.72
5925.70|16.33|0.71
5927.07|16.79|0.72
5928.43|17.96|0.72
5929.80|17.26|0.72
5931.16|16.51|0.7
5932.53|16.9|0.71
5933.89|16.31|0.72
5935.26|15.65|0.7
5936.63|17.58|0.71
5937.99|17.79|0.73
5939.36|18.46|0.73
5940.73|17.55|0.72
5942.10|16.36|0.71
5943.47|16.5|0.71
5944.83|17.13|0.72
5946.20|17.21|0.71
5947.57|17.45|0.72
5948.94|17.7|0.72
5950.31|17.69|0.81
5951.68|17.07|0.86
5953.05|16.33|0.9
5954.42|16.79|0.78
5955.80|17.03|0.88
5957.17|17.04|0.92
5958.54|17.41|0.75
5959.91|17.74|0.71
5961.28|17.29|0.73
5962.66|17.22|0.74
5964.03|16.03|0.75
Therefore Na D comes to 3.61 Angstrom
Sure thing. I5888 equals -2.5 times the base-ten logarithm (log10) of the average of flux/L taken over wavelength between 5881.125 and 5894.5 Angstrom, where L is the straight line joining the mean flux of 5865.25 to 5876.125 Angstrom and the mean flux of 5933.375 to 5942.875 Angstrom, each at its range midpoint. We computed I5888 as 0.224 mag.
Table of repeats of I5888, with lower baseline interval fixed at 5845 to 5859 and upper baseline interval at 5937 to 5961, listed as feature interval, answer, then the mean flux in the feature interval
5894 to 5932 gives 0.045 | 16.4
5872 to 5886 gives 0.033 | 16.4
